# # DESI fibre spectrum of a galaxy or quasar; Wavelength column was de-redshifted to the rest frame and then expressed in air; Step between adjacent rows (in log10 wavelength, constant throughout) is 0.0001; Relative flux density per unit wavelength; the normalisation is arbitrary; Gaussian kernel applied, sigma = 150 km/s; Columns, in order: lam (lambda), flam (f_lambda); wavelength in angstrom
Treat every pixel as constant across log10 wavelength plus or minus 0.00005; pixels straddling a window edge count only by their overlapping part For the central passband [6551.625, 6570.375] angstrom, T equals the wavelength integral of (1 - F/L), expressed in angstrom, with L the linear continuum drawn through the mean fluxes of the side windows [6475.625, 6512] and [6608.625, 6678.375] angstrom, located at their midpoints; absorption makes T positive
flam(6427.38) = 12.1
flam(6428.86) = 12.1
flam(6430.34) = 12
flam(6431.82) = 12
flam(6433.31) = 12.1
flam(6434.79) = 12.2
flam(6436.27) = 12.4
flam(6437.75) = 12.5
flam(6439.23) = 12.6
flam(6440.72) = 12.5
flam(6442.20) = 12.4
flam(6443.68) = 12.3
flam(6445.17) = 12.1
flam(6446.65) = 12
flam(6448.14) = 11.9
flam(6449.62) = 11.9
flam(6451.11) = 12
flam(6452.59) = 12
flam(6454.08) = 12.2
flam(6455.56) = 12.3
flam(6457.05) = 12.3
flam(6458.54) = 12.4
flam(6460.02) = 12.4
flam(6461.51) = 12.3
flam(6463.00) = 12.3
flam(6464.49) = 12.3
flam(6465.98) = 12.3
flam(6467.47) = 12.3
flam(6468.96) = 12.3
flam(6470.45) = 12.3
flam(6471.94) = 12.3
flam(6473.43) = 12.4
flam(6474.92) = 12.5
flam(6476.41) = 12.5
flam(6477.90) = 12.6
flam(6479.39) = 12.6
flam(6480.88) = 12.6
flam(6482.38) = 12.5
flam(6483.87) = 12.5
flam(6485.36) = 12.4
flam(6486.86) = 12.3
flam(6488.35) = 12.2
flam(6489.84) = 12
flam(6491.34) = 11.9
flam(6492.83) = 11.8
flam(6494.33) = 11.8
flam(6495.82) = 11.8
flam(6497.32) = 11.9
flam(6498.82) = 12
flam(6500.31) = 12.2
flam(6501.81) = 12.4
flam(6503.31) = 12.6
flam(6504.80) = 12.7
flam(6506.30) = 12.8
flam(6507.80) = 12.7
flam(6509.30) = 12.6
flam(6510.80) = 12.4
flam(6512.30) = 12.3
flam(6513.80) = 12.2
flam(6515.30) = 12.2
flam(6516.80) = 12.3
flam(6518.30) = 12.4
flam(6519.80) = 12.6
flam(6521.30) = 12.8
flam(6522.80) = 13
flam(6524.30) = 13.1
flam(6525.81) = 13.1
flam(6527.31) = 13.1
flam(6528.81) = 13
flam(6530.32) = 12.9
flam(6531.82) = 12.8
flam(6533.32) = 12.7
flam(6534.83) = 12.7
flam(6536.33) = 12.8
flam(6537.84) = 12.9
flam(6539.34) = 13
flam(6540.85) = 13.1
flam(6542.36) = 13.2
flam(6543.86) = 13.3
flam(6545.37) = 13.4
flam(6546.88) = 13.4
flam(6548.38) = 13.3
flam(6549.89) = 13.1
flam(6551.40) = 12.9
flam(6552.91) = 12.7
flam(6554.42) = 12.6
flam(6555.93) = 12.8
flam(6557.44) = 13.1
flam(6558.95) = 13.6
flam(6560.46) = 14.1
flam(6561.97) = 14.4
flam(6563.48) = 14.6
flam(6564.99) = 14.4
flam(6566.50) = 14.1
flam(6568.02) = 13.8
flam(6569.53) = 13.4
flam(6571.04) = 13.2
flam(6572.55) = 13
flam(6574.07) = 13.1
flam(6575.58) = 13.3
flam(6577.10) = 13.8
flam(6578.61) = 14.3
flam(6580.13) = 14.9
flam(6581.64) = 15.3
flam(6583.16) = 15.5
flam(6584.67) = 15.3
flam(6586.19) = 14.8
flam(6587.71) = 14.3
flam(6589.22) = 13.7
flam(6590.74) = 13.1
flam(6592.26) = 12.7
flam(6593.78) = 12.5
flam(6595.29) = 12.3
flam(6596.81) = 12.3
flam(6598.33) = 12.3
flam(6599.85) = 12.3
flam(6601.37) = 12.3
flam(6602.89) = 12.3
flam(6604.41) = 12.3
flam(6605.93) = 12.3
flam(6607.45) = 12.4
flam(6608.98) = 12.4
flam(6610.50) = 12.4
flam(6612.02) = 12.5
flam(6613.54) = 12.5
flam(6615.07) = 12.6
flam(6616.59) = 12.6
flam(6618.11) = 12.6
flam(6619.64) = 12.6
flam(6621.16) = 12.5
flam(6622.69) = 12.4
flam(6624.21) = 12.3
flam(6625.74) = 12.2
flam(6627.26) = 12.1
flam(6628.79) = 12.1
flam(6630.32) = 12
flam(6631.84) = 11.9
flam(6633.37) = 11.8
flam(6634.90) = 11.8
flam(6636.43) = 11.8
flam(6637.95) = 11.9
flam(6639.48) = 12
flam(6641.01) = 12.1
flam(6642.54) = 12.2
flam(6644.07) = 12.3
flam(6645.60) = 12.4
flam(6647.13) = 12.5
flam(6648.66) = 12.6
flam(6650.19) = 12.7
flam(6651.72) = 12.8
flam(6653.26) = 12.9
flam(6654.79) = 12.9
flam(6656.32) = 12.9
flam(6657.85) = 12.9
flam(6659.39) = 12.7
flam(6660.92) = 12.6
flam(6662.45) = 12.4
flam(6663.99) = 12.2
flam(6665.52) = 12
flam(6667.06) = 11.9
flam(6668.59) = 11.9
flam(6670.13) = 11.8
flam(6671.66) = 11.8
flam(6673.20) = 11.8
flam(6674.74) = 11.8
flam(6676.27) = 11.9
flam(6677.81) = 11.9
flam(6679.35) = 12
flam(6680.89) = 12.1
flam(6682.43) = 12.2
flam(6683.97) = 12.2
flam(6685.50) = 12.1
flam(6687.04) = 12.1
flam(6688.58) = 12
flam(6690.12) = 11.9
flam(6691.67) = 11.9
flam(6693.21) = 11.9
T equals -2.0 angstrom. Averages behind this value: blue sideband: 12.3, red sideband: 12.3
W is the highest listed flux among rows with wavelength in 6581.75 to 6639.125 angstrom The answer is 15.5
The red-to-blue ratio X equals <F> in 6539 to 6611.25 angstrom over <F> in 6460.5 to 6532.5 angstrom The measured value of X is 1.07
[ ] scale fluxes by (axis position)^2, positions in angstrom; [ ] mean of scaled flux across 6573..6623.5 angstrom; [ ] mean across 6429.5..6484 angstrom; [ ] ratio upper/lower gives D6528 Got 1.11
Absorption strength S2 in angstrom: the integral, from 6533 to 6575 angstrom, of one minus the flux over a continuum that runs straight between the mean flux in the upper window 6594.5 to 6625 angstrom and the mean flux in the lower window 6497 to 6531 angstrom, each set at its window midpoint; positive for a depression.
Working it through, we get -2.7 angstrom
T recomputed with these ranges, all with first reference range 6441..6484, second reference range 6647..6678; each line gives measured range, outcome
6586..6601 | -0.76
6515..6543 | -1.19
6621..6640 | 0.43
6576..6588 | -2.37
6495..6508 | -0.02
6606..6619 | -0.17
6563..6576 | -1.40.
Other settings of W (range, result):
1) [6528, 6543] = 13.2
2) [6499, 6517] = 12.8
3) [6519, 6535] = 13.1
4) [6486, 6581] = 14.9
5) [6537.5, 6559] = 13.6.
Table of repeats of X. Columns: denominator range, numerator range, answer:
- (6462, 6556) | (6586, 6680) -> 0.98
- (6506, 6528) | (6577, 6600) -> 1.09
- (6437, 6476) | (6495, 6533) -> 1.02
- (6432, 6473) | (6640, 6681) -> 1.00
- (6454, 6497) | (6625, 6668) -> 1.00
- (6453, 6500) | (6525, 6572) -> 1.08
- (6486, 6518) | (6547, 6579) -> 1.10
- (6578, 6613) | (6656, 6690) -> 0.92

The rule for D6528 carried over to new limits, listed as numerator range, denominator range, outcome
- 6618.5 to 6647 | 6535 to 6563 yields 0.94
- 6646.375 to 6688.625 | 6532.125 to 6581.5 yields 0.95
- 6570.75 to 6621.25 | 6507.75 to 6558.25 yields 1.04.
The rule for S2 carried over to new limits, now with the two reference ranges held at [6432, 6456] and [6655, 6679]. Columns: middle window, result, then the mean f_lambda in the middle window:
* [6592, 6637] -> -0.42 angstrom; 12.3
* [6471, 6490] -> -0.35 angstrom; 12.4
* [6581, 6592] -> -2.06 angstrom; 14.5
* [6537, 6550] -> -1.06 angstrom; 13.2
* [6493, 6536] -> -1.18 angstrom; 12.5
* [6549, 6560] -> -0.73 angstrom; 13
